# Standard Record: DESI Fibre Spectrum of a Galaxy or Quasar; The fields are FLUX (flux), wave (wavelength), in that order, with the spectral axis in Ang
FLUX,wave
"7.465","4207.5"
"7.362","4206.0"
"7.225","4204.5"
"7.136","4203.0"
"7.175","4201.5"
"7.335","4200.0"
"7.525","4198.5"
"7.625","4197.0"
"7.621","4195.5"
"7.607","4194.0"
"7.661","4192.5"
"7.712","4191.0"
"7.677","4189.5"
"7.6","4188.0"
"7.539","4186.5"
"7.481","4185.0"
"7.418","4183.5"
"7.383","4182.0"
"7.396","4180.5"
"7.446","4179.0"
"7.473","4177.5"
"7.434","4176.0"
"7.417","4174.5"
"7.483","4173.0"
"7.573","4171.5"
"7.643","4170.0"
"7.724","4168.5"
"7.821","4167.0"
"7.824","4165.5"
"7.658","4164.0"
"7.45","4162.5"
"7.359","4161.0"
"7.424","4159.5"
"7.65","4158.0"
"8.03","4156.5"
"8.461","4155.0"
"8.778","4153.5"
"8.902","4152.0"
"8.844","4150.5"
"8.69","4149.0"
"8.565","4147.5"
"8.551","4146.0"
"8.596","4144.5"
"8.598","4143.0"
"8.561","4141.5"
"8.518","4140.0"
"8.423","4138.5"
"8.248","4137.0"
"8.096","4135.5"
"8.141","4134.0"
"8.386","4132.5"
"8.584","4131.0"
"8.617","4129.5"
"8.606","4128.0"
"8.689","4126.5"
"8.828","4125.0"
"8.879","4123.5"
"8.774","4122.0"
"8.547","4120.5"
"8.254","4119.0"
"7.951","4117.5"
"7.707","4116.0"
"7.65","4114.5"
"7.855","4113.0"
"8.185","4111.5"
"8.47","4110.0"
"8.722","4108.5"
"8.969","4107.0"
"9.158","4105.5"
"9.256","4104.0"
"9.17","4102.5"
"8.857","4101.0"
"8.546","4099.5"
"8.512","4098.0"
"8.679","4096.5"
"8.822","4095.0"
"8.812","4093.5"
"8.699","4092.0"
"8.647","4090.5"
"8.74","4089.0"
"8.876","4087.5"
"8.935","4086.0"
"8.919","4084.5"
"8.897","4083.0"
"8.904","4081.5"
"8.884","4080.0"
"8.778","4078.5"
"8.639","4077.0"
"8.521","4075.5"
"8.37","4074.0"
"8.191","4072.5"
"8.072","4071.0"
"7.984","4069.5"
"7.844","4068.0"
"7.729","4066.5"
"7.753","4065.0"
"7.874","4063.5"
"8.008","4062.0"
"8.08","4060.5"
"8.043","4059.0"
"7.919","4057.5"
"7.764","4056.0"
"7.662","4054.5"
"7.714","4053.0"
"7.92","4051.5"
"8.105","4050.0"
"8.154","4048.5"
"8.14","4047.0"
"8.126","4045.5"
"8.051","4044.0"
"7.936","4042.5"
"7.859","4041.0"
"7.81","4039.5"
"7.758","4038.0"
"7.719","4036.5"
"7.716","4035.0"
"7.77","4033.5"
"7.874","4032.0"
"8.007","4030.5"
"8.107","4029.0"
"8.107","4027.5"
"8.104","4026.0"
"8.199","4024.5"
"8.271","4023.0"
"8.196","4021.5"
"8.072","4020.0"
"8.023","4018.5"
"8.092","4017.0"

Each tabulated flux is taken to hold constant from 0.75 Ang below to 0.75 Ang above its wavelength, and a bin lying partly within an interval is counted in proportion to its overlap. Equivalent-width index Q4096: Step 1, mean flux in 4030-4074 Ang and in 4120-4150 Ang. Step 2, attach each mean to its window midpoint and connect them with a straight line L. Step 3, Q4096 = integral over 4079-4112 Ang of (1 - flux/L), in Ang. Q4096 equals -2.2 Ang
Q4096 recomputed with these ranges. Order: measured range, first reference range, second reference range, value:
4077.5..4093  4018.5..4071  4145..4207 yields -1.85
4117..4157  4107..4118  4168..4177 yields -3.23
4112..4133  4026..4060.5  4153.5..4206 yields -1.79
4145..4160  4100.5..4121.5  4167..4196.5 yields -0.89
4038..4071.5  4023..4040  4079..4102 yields 1.39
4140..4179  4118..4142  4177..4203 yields -0.01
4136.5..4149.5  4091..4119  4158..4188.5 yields -0.89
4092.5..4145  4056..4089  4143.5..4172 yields -2.11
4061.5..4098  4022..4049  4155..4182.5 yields -2.95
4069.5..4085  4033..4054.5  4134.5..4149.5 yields -0.92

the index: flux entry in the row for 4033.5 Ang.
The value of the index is 7.77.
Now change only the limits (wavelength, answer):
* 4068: 7.844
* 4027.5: 8.107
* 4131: 8.584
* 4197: 7.625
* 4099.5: 8.546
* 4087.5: 8.876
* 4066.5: 7.729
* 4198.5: 7.525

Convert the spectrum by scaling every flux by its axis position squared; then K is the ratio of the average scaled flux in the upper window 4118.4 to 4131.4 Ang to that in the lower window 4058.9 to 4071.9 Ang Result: 1.12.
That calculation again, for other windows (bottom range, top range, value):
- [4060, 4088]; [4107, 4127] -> 1.02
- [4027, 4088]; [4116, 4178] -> 1.05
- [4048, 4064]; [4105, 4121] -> 1.08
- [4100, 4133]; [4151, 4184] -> 0.93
